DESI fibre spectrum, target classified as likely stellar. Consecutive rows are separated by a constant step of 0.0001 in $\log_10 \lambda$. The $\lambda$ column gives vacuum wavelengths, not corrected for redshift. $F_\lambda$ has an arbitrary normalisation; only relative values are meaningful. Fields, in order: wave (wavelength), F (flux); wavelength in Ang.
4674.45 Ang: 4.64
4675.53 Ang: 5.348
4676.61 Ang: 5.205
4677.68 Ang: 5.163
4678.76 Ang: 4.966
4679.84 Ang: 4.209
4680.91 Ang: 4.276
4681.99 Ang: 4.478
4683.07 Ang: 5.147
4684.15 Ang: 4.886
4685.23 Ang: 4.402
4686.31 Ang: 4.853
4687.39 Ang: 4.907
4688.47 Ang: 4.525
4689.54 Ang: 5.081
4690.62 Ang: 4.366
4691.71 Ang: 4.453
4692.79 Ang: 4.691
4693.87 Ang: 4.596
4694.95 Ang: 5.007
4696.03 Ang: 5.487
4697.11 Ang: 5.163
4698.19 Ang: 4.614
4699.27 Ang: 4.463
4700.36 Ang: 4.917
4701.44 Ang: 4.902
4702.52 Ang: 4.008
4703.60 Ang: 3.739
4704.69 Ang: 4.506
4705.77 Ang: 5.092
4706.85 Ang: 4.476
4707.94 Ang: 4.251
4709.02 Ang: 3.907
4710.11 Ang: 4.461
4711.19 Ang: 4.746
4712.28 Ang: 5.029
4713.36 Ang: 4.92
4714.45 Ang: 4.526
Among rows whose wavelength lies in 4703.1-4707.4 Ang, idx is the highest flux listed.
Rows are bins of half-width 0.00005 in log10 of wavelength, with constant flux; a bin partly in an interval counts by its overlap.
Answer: 5.092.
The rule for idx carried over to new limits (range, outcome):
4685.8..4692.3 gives 5.081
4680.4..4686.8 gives 5.147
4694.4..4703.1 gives 5.487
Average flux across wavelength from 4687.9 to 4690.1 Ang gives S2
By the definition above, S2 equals 4.82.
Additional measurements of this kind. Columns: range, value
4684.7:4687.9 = 4.72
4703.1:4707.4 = 4.45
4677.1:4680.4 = 4.79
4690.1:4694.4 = 4.52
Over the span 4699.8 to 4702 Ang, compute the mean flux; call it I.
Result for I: 4.89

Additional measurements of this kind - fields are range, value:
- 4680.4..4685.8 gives 4.63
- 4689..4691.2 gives 4.72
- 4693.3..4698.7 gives 4.98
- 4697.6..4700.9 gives 4.67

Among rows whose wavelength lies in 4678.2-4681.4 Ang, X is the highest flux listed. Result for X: 4.966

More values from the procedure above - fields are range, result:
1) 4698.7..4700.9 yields 4.917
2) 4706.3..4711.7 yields 4.746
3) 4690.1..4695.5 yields 5.007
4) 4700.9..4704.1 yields 4.902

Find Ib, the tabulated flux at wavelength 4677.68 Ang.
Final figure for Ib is 5.163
